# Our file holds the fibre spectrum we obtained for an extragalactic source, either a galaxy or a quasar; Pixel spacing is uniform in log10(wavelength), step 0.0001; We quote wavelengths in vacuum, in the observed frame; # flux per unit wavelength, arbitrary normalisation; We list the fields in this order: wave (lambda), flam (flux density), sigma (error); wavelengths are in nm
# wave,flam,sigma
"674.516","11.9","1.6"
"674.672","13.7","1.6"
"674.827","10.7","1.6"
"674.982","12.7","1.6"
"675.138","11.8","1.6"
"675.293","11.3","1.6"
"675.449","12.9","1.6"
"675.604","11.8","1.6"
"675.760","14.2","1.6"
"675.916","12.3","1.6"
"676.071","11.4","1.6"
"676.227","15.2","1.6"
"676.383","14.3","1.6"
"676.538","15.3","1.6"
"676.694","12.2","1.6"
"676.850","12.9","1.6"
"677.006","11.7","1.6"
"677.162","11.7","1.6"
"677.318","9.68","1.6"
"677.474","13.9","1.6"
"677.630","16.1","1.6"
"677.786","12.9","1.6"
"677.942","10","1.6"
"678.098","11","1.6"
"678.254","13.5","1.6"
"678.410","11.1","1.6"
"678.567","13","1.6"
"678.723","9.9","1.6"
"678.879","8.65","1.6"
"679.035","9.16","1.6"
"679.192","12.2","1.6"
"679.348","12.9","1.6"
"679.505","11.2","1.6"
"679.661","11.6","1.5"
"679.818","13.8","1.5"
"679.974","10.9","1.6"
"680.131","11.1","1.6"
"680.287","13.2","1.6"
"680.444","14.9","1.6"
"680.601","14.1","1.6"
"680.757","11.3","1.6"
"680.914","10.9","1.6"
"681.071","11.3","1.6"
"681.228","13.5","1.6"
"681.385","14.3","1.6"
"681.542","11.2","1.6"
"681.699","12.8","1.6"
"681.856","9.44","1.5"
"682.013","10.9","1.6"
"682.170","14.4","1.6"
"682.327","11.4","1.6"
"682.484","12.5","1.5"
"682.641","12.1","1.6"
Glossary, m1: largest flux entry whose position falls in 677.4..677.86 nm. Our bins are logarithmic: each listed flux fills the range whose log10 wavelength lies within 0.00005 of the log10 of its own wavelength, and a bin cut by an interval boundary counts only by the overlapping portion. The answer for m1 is 16.1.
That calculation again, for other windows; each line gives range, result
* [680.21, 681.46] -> 14.9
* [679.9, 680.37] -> 13.2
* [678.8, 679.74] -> 12.9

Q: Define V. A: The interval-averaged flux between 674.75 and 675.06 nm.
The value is 11.7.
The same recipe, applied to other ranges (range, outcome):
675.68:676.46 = 13.5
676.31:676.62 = 14.8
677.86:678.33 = 11.5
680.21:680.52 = 14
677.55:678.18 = 12.5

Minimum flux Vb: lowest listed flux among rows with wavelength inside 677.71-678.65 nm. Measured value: 10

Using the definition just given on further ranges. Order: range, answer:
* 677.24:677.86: 9.68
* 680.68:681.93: 9.44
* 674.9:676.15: 11.3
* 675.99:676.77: 11.4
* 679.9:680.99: 10.9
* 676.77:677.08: 11.7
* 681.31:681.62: 11.2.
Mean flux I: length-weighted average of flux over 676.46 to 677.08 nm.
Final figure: 13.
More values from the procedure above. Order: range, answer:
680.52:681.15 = 11.9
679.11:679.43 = 12.5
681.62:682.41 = 11.8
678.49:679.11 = 10.2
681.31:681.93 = 11.9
